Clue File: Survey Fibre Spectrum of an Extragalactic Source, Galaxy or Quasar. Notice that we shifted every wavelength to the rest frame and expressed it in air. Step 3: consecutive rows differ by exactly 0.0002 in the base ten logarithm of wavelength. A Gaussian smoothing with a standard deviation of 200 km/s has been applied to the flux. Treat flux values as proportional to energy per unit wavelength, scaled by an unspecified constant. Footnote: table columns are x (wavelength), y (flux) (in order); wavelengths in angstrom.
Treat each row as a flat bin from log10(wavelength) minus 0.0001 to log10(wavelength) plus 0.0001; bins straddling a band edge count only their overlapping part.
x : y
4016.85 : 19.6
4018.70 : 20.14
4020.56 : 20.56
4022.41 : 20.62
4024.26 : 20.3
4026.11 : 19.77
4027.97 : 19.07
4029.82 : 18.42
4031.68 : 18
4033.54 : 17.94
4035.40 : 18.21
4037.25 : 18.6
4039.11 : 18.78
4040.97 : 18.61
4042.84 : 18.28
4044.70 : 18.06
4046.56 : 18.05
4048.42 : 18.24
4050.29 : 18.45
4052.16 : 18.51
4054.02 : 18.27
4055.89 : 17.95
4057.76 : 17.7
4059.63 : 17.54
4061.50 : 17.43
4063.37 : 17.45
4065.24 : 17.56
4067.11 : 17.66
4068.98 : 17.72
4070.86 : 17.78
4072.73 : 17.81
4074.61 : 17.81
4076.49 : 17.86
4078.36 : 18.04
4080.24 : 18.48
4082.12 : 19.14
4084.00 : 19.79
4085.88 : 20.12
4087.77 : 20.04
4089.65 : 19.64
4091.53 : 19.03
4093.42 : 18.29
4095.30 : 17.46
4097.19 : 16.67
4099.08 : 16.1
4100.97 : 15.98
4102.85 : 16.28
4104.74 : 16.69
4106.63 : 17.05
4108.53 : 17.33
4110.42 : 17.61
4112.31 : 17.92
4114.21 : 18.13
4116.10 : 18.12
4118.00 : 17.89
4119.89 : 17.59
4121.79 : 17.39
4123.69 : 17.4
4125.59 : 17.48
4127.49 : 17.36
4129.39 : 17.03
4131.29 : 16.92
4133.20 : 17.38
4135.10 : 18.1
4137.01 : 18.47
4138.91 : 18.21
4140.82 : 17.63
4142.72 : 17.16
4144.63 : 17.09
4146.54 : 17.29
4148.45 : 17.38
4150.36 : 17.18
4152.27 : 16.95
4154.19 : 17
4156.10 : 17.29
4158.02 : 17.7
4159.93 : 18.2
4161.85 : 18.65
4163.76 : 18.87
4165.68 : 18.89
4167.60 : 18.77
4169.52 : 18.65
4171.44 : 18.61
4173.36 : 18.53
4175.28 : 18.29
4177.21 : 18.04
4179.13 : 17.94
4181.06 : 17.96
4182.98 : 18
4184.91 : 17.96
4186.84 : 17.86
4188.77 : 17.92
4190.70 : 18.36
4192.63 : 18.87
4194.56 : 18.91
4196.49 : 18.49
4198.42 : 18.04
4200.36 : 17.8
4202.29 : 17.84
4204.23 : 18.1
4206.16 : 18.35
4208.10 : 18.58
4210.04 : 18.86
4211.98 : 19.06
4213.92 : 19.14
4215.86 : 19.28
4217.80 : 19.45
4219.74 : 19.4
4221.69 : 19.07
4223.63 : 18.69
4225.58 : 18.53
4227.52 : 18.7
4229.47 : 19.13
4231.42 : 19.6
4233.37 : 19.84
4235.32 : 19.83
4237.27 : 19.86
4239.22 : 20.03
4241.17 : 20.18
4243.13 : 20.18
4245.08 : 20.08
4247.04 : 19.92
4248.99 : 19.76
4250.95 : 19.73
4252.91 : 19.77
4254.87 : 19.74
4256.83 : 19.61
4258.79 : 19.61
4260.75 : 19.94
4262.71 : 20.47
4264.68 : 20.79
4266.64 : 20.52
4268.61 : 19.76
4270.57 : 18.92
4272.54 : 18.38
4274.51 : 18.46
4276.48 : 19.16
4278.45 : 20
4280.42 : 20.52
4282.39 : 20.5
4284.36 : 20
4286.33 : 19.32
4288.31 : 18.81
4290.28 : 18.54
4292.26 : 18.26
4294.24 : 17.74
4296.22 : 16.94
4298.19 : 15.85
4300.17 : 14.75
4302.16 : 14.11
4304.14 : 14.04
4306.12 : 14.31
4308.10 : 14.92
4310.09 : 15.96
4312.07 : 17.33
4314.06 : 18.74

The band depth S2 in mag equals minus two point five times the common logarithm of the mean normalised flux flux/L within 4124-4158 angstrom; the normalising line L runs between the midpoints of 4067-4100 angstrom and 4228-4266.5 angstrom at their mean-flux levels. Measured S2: 0.09 mag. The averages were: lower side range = 18.3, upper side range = 19.9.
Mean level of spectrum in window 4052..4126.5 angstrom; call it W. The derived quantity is 17.9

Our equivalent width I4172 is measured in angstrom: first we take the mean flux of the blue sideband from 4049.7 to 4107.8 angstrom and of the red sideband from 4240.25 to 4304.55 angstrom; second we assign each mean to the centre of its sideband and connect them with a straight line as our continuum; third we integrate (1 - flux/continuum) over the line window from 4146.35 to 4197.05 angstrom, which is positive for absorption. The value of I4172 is 0.89 angstrom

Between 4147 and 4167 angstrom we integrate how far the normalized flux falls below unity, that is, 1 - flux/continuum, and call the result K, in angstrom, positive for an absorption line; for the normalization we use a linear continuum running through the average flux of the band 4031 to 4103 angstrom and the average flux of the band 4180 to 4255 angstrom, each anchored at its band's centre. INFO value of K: 0.9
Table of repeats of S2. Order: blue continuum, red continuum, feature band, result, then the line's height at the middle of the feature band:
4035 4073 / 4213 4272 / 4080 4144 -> 0.04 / 18.5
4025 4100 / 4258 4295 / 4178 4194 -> 0.05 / 19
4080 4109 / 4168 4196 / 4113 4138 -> 0.03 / 18.1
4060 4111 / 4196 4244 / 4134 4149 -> 0.04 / 18.4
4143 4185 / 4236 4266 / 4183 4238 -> 0.02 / 19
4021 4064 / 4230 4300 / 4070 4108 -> 0.04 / 18.7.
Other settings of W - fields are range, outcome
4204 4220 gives 18.9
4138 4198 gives 18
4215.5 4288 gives 19.6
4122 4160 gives 17.4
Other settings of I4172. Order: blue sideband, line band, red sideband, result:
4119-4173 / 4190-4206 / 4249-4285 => 0.3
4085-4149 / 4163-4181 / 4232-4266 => 0.1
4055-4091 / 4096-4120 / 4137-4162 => 1.0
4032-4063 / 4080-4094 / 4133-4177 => -1.0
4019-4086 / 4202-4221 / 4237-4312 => -0.3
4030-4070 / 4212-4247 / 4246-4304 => -1.4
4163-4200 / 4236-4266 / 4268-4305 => -3.0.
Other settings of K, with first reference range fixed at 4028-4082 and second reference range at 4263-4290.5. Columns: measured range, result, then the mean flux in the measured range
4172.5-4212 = 1.59 angstrom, 18.3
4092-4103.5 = 0.92 angstrom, 16.9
